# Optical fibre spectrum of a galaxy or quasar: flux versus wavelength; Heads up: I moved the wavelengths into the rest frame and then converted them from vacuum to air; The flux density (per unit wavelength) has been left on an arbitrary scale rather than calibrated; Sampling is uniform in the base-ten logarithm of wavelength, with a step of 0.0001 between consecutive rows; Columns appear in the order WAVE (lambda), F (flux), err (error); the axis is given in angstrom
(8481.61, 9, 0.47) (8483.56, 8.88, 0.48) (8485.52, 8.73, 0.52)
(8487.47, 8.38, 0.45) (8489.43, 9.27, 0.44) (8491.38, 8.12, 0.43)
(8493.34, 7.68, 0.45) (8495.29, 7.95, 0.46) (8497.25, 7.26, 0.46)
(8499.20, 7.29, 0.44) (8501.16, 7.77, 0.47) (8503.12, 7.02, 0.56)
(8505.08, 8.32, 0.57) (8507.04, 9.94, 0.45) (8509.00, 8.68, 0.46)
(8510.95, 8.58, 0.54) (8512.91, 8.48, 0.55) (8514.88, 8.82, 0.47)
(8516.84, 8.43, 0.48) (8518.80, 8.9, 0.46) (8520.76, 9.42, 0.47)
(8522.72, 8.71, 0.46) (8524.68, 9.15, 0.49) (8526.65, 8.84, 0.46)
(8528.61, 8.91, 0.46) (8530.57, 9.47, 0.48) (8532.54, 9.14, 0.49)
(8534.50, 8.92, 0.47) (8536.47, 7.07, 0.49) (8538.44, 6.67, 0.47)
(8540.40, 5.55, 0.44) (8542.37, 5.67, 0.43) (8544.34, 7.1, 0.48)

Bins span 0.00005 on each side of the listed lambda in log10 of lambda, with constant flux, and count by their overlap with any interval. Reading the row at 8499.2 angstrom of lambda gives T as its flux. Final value 7.29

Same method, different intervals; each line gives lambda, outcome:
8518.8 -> 8.9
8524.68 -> 9.15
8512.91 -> 8.48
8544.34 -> 7.1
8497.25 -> 7.26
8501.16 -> 7.77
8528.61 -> 8.91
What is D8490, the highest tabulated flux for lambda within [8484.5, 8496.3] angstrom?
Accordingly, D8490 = 9.27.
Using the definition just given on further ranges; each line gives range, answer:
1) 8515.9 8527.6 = 9.42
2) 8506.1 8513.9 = 9.94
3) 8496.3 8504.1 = 7.77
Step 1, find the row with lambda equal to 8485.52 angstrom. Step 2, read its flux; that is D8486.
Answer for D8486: 8.73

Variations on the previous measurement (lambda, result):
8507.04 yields 9.94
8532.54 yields 9.14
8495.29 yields 7.95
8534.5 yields 8.92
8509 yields 8.68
